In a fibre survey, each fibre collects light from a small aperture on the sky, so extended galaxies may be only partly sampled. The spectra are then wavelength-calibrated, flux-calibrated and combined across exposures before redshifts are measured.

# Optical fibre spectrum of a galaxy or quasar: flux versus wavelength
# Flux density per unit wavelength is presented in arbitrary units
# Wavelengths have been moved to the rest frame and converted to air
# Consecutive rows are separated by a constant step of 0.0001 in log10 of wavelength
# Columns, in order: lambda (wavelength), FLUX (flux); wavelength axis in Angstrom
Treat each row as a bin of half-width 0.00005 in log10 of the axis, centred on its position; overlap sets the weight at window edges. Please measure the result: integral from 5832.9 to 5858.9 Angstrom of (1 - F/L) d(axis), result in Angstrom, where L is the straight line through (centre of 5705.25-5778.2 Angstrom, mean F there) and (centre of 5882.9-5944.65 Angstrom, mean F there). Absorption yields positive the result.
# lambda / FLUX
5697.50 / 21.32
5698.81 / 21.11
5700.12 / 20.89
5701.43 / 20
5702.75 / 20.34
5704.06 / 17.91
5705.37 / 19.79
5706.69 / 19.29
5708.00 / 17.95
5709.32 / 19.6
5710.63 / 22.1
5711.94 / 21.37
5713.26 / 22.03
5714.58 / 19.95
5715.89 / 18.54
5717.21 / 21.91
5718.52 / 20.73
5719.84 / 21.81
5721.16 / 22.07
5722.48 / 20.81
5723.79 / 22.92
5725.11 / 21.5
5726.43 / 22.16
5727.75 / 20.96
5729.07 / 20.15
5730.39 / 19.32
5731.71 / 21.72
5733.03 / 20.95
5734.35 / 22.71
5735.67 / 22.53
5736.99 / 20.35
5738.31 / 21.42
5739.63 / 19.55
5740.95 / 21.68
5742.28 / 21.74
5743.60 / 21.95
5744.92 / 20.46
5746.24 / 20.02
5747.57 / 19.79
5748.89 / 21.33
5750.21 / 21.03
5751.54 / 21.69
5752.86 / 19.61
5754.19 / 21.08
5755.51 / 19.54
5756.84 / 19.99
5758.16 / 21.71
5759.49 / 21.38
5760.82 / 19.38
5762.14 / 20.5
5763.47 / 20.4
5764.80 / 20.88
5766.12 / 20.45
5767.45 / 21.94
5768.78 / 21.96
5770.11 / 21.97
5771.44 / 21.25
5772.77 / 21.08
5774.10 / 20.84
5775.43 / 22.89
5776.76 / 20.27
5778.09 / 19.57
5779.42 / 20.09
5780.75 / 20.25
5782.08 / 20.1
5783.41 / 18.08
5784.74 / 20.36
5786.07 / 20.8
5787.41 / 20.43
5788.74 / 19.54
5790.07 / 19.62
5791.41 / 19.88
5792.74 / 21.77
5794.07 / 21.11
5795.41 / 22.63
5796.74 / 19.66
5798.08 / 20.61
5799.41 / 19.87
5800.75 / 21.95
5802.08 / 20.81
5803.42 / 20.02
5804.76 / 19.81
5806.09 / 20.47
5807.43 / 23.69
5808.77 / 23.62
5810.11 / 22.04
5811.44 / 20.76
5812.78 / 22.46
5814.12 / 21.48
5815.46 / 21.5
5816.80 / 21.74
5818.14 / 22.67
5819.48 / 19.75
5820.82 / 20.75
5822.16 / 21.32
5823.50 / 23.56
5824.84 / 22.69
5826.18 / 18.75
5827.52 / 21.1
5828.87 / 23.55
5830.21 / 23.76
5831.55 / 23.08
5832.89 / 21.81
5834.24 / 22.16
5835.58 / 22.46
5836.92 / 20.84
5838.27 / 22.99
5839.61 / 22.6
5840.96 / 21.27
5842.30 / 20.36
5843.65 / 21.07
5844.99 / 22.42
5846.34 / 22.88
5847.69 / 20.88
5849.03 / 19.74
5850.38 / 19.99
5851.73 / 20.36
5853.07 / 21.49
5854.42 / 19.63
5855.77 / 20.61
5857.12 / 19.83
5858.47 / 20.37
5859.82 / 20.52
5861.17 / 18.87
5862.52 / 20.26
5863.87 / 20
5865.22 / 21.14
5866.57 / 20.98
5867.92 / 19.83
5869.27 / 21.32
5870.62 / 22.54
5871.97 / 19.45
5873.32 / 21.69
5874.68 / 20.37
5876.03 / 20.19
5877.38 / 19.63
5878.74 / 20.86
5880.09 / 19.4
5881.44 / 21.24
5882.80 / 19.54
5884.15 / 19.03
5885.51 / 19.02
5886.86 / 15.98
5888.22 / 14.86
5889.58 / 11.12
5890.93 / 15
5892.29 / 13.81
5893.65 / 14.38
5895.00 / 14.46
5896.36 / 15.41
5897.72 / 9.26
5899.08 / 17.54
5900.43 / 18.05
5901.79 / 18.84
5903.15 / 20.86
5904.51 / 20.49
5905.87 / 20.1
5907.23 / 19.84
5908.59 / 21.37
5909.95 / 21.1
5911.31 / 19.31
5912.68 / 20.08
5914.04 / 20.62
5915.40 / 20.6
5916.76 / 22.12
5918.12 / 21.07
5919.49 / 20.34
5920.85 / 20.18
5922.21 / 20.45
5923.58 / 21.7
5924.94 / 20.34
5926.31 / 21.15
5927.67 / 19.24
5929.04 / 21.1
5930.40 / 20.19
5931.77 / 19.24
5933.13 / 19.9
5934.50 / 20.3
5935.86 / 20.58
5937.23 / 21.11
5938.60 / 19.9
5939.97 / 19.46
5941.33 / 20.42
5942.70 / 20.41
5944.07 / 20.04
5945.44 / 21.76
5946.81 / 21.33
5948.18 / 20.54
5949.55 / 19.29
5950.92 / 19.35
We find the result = -1.9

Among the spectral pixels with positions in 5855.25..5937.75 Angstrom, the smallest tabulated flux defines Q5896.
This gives 9.26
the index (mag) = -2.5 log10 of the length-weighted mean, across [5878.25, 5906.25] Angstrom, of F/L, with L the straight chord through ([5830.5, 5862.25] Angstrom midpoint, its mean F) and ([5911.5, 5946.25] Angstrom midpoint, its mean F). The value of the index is 0.21 mag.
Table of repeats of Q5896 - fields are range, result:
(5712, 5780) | 18.54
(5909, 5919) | 19.31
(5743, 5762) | 19.38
